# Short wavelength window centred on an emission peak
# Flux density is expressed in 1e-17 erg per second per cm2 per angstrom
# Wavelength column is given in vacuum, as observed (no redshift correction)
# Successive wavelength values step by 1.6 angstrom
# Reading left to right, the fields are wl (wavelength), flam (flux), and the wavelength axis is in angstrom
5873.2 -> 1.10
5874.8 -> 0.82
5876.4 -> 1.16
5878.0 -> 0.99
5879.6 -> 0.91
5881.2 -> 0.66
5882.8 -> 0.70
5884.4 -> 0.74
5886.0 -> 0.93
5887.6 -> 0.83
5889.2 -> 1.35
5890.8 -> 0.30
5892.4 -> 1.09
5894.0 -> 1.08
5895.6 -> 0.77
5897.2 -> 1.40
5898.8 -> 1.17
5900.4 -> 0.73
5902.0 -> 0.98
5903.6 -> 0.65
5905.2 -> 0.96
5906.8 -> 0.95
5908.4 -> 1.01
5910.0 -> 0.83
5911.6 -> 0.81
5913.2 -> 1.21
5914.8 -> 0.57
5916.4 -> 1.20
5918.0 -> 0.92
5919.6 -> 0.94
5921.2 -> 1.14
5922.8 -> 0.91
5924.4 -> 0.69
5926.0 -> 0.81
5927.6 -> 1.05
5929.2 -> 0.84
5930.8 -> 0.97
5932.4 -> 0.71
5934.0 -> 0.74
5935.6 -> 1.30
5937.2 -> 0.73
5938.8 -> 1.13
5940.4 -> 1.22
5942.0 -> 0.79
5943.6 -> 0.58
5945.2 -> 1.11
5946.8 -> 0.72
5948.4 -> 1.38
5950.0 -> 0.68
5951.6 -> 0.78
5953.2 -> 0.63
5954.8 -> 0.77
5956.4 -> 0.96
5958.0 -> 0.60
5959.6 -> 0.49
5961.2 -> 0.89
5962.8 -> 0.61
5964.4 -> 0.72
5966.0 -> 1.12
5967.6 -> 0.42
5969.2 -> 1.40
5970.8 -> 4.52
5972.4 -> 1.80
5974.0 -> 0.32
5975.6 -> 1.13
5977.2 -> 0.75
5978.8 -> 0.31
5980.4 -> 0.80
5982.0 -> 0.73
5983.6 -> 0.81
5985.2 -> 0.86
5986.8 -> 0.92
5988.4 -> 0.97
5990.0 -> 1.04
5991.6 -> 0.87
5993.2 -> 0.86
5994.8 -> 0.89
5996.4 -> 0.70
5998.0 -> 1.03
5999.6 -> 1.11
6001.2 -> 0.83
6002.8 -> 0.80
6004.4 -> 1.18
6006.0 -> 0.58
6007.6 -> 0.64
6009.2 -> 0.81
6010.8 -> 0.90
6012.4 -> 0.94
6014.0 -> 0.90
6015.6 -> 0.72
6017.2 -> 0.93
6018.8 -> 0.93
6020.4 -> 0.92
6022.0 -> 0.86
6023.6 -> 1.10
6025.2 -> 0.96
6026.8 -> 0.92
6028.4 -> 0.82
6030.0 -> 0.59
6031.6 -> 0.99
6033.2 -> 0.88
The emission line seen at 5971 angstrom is H-beta 4861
